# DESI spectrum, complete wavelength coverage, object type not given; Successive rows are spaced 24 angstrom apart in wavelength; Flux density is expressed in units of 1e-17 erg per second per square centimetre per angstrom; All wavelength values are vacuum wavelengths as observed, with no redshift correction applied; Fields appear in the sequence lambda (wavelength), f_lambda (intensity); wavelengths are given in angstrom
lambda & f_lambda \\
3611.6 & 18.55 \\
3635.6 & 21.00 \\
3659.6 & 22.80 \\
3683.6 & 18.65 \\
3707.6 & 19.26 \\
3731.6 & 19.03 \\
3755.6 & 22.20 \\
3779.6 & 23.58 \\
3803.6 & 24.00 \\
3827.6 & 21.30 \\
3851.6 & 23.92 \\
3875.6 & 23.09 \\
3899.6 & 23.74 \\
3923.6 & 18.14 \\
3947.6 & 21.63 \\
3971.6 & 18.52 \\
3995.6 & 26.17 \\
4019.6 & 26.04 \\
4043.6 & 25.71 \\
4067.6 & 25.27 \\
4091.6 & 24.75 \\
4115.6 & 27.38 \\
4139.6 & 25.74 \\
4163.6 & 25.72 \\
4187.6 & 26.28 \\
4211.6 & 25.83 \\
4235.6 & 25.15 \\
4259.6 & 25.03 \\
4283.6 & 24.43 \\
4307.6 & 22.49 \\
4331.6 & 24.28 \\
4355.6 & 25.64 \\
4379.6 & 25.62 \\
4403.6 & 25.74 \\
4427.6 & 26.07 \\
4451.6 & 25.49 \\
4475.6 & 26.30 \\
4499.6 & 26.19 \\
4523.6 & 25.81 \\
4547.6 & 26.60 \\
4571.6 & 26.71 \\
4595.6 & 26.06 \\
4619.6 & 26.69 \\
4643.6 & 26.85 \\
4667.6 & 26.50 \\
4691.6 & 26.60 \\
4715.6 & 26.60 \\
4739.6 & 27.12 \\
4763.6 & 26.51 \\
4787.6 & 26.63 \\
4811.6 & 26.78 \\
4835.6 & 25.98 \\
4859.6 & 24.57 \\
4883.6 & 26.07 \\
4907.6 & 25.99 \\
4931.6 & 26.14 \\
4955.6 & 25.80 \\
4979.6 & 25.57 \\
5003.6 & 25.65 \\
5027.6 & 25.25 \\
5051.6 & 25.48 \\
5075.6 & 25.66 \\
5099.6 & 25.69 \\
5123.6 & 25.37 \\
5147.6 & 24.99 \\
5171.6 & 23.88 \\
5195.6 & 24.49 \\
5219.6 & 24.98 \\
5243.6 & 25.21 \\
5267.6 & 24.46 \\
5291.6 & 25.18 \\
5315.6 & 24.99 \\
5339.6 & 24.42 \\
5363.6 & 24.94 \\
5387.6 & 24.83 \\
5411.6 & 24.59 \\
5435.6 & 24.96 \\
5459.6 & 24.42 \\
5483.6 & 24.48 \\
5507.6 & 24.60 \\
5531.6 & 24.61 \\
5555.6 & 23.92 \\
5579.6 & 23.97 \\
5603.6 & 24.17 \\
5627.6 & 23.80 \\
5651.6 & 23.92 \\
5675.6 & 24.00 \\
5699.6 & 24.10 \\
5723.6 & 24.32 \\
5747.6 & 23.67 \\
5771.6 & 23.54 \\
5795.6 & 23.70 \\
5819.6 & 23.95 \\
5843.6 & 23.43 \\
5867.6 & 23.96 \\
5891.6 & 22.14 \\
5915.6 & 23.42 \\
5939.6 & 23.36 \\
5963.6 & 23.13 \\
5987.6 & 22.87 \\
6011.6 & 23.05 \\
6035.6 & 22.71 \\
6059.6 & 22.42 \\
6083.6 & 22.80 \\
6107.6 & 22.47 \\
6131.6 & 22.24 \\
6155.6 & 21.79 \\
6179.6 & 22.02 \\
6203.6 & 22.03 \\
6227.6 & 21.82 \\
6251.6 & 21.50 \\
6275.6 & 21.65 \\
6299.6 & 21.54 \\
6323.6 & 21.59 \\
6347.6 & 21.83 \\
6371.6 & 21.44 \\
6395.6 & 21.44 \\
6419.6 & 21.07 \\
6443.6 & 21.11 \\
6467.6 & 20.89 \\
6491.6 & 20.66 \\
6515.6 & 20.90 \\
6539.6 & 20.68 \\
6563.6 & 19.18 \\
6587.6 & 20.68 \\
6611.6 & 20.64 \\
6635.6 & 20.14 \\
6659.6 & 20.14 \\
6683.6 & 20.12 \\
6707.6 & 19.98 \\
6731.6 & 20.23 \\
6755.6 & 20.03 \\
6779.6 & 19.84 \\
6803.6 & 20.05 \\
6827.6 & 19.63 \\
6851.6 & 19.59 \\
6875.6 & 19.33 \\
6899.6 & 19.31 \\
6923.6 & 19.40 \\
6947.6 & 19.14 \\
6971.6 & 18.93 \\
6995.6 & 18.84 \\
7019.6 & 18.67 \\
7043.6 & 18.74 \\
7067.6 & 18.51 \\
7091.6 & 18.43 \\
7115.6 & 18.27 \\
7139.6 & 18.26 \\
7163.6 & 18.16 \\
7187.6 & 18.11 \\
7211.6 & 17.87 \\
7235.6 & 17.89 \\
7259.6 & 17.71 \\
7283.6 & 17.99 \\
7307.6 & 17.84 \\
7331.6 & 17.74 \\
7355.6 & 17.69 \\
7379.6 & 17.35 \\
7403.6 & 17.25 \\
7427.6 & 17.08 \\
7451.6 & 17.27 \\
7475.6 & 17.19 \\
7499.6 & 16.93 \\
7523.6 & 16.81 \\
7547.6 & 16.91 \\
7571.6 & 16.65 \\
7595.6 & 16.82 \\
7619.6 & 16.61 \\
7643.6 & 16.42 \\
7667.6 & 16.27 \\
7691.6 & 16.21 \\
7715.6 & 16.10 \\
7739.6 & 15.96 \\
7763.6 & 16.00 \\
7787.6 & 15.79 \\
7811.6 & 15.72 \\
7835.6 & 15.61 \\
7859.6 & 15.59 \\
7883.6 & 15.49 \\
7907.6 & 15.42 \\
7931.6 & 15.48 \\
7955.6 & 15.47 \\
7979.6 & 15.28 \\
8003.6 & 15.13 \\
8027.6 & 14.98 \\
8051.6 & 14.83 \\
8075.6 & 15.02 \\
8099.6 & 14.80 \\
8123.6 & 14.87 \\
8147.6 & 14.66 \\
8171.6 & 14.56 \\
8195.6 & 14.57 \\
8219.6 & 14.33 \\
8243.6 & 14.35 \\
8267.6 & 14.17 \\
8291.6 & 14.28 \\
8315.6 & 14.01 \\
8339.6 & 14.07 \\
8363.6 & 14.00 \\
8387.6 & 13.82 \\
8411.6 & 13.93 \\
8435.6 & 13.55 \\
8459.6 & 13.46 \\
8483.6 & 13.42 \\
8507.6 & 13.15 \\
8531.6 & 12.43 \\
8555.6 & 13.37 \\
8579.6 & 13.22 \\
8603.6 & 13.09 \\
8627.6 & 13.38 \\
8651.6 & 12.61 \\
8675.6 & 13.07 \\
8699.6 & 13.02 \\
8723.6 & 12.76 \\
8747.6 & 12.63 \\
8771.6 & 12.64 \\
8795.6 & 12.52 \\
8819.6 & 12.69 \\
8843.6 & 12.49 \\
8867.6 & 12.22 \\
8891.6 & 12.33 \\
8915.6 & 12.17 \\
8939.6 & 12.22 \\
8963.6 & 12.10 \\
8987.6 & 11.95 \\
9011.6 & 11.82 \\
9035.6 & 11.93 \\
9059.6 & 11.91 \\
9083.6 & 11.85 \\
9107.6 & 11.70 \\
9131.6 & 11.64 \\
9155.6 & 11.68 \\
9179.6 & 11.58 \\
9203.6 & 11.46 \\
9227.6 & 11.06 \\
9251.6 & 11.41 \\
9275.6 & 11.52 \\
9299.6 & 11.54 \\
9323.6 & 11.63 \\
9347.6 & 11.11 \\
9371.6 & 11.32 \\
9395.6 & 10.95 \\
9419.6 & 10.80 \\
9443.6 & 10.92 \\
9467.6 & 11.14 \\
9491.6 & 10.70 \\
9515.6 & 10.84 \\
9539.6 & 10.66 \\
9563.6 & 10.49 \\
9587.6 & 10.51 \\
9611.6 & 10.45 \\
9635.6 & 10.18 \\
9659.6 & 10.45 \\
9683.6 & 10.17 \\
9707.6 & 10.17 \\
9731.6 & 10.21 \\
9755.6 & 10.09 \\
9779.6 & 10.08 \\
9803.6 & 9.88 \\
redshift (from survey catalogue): 0.00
